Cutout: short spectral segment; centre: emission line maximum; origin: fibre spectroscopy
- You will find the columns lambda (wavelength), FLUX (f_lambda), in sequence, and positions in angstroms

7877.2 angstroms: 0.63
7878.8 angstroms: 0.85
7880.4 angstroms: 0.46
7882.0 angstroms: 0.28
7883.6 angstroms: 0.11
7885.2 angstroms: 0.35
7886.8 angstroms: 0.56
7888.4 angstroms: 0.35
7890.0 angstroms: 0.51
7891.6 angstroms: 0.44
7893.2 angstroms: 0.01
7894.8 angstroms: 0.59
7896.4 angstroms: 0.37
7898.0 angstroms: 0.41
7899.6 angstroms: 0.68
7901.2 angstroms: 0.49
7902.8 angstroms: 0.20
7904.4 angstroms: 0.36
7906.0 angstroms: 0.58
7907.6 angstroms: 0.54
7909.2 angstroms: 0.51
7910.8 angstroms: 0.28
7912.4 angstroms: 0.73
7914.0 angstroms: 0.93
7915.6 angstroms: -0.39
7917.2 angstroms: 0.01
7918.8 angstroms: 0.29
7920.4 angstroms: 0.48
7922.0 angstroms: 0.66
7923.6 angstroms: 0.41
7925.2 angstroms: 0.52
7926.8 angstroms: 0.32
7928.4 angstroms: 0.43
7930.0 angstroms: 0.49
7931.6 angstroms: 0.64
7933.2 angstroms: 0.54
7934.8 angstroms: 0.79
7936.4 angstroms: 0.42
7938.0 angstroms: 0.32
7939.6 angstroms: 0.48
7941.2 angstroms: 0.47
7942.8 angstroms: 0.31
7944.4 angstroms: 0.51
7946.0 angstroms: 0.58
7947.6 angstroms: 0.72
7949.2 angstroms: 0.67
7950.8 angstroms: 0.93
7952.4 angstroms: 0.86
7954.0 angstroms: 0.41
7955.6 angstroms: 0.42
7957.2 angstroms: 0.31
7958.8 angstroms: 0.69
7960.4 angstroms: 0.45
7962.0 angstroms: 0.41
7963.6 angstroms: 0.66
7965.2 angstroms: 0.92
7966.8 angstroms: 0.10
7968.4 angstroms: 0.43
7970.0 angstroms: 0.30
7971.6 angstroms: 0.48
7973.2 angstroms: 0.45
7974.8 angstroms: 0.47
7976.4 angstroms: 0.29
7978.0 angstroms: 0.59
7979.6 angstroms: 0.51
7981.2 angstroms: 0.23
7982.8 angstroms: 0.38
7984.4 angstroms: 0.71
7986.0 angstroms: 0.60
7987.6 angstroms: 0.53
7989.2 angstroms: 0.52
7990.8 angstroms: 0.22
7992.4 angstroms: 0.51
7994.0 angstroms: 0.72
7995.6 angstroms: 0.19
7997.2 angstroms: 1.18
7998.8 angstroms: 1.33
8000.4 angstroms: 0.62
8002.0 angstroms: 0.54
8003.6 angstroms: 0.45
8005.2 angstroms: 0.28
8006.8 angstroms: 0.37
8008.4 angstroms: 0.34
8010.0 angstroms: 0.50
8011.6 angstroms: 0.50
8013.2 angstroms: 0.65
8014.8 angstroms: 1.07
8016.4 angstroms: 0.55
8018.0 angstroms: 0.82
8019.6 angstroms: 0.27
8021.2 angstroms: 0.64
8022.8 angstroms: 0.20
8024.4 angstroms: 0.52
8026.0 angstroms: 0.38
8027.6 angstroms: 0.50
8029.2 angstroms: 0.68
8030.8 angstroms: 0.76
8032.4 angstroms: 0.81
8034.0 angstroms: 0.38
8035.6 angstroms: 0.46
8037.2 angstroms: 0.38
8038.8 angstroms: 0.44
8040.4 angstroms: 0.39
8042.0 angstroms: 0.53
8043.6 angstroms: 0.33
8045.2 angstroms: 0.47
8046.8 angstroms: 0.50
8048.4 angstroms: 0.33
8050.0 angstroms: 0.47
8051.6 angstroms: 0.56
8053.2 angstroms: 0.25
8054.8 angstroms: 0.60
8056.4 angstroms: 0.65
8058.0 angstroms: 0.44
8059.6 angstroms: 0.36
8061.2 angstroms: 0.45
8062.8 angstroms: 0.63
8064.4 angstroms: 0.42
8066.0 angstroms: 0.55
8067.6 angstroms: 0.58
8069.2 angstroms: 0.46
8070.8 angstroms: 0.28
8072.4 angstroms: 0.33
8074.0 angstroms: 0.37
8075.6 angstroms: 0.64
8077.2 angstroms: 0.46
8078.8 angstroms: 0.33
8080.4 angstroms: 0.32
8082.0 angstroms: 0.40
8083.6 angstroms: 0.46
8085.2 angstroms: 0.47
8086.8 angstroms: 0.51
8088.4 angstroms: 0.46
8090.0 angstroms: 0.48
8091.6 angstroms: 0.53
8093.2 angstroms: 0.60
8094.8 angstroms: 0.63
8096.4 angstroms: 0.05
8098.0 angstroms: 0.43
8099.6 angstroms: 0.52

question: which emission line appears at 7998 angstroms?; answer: [S II]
